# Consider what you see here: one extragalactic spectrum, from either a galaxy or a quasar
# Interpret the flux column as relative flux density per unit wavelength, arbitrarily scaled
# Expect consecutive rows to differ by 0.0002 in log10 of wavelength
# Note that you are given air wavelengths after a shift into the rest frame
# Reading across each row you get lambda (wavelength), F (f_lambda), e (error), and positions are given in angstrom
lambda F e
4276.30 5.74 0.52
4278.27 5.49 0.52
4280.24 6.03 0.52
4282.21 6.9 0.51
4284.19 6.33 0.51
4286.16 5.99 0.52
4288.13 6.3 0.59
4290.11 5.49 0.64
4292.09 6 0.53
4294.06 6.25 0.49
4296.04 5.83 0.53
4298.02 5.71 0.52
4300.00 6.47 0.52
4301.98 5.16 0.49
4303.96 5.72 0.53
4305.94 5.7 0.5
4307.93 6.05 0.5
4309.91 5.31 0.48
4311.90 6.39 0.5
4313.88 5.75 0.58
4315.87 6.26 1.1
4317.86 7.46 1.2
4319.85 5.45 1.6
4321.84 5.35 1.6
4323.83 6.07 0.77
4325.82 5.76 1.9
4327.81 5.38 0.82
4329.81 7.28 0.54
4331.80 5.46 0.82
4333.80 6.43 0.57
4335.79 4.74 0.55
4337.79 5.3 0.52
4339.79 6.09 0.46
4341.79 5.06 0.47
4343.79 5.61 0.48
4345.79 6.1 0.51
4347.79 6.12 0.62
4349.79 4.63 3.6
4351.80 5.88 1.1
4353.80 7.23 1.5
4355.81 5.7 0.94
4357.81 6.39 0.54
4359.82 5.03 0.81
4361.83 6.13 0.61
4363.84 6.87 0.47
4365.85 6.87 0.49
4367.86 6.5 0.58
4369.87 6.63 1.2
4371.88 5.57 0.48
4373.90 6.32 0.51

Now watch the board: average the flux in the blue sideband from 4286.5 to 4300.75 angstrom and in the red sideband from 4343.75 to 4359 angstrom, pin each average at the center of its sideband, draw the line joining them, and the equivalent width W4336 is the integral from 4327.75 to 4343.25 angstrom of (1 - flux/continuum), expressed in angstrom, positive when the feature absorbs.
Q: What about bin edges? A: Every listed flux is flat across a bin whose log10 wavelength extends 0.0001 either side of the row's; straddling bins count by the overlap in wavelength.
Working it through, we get 0.6 angstrom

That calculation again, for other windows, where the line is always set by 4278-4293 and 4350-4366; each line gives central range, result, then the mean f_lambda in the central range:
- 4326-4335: 0.1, 6.07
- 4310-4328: 0.4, 5.98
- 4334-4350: 1.5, 5.55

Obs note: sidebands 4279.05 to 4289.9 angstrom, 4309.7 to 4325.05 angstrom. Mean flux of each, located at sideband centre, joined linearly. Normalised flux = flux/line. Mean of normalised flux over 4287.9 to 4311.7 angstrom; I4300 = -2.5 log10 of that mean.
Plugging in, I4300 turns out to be 0.06 mag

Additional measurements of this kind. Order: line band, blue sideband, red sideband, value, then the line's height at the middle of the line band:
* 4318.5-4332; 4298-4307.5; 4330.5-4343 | -0.05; 5.63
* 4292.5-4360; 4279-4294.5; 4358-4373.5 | 0.06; 6.19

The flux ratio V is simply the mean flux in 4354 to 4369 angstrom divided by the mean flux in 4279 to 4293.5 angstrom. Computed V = 1.0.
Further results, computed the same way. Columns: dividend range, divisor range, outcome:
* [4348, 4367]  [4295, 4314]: 1.05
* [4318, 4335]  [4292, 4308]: 1.02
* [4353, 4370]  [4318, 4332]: 1.07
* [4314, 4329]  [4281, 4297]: 0.97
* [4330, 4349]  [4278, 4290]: 0.93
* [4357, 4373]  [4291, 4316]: 1.06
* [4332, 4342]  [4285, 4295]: 0.92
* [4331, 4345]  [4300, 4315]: 0.96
